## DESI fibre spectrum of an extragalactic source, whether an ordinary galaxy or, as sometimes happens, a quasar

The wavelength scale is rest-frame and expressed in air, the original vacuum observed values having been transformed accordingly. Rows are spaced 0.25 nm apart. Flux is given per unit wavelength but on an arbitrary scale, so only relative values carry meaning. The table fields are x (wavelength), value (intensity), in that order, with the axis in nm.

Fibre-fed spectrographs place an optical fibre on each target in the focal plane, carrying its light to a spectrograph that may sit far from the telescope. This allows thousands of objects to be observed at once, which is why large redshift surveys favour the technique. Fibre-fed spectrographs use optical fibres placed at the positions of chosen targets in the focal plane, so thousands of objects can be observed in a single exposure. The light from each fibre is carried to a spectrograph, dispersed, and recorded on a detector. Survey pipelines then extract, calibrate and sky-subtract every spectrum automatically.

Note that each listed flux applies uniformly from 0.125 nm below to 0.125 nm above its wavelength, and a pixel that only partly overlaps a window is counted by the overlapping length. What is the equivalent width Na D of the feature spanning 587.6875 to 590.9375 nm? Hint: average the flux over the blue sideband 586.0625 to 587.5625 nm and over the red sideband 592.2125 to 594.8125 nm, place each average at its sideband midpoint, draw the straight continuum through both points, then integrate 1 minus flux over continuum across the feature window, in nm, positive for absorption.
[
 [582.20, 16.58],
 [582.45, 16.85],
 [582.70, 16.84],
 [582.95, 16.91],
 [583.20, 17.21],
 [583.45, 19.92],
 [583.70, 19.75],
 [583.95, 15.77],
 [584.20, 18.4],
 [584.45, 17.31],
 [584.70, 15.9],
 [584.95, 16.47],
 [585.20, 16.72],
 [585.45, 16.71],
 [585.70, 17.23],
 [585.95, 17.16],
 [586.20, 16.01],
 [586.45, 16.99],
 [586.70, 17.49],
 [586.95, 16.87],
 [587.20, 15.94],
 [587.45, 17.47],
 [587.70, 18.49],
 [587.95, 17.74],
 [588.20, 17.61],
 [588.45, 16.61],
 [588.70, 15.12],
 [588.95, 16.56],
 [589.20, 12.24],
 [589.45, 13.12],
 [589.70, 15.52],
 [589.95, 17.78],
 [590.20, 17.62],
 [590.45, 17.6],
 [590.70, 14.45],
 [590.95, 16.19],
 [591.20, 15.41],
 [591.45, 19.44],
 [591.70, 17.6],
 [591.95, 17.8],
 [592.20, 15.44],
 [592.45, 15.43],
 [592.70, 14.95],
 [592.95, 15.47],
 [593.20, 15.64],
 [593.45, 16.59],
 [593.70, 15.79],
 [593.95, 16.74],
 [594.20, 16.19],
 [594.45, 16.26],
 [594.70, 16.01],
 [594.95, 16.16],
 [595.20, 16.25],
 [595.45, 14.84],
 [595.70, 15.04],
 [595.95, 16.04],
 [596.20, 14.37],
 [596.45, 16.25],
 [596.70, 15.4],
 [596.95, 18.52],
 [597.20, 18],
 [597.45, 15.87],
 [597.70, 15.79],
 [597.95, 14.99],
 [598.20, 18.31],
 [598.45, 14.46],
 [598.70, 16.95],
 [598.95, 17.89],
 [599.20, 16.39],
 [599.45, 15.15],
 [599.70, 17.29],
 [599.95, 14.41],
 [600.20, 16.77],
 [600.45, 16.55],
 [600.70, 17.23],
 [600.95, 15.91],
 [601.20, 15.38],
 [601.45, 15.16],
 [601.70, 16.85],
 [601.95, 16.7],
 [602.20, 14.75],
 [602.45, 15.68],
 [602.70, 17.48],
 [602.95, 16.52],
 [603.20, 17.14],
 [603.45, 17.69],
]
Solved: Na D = 0.07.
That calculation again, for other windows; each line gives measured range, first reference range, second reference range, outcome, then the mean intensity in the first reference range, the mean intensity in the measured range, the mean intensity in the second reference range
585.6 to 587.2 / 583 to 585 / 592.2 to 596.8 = 0.028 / 17.6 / 16.9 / 15.7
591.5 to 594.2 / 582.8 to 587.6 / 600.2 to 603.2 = 0.083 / 17.2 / 16.2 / 16.3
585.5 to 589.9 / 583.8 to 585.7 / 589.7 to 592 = 0.133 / 16.8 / 16.4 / 17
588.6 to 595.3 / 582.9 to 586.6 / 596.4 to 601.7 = 0.290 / 17.2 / 16.1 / 16.3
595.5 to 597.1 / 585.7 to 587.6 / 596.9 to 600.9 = 0.063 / 16.9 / 15.9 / 16.5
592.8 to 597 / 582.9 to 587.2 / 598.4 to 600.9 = 0.178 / 17.2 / 15.9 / 16.4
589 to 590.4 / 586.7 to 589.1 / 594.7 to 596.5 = 0.096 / 16.9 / 15.5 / 15.6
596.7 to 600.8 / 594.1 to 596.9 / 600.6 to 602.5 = -0.161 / 15.8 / 16.5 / 16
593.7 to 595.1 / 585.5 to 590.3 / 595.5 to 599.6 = 0.006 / 16.5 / 16.2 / 16.2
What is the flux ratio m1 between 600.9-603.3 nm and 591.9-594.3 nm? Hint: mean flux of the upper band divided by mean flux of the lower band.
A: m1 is 1.01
